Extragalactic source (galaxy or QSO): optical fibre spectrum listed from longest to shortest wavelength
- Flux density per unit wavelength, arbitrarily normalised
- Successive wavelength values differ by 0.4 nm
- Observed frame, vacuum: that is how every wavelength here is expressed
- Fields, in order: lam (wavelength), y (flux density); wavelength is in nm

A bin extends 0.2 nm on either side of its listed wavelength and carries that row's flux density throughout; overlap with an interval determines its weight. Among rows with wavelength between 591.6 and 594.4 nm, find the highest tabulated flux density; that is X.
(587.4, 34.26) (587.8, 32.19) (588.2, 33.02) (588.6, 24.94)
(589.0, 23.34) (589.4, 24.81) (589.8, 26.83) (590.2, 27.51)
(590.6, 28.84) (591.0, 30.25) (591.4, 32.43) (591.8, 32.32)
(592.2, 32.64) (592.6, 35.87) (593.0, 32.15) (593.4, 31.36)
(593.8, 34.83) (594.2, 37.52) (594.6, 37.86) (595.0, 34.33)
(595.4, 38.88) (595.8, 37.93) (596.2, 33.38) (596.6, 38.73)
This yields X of 37.52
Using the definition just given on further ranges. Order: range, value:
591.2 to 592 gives 32.43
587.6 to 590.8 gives 33.02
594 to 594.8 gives 37.86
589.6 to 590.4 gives 27.51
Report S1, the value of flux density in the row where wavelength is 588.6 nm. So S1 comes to 24.94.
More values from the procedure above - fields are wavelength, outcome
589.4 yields 24.81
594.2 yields 37.52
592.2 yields 32.64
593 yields 32.15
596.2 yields 33.38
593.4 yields 31.36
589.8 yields 26.83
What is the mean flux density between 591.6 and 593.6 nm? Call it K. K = 32.9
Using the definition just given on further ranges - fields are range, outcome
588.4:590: 25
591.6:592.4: 32.5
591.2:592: 32.4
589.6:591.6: 29.2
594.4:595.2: 36.1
